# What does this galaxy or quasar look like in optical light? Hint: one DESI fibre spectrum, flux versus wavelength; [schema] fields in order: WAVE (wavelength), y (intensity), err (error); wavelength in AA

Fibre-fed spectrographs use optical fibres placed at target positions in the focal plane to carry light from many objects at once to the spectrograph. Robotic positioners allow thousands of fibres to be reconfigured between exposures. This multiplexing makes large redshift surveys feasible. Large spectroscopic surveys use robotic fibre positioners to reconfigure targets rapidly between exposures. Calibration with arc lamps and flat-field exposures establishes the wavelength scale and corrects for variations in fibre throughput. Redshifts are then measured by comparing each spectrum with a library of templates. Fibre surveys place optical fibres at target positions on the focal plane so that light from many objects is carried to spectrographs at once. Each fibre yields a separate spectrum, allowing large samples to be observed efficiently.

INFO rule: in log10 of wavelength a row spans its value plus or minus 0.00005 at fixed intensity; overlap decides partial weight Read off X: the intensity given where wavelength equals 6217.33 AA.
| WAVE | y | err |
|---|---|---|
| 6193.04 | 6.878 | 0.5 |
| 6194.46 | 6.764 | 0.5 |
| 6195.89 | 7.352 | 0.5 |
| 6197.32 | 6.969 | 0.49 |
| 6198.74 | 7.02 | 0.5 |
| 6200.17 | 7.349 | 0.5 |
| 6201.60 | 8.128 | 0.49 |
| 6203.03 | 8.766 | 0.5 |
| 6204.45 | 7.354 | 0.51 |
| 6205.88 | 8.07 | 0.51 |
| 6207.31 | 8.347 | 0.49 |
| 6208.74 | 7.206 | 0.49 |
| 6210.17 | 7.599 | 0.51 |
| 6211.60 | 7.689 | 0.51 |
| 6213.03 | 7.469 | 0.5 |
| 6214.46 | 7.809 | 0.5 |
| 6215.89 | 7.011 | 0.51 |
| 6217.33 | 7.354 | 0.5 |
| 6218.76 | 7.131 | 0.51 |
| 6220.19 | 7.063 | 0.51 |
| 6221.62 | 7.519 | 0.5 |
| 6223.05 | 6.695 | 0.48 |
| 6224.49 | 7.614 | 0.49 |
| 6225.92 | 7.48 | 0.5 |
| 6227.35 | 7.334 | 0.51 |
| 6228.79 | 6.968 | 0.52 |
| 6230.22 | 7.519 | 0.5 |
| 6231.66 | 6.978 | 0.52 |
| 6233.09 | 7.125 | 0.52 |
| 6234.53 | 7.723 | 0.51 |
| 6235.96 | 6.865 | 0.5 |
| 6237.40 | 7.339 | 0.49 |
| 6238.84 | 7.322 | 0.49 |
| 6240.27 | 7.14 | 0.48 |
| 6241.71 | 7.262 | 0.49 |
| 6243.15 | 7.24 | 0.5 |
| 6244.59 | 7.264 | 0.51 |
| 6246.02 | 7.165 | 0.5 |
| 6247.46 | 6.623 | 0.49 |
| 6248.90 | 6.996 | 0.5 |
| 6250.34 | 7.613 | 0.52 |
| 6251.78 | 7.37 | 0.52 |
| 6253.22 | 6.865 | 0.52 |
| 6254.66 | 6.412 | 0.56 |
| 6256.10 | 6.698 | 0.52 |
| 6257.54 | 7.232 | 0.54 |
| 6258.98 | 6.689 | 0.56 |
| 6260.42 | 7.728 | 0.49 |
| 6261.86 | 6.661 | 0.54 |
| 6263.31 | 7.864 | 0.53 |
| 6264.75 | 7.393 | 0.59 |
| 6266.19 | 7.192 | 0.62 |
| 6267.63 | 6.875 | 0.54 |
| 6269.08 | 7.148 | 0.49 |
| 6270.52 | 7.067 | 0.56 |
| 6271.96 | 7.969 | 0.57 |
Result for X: 7.354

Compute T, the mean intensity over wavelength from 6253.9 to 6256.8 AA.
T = 6.56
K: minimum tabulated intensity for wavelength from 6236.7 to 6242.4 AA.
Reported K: 7.14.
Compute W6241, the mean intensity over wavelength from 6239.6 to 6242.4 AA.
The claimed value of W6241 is 7.19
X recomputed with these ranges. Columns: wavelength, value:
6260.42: 7.728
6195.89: 7.352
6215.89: 7.011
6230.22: 7.519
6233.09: 7.125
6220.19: 7.063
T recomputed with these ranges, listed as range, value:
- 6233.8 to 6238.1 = 7.3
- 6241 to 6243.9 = 7.24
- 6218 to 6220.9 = 7.11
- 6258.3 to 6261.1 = 7.21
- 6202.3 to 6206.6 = 8.07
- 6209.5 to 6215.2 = 7.64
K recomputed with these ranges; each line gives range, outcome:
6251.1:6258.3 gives 6.412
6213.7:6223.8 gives 6.695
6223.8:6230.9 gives 6.968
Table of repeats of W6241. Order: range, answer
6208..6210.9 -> 7.41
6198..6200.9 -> 7.19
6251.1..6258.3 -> 6.91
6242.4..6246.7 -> 7.23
